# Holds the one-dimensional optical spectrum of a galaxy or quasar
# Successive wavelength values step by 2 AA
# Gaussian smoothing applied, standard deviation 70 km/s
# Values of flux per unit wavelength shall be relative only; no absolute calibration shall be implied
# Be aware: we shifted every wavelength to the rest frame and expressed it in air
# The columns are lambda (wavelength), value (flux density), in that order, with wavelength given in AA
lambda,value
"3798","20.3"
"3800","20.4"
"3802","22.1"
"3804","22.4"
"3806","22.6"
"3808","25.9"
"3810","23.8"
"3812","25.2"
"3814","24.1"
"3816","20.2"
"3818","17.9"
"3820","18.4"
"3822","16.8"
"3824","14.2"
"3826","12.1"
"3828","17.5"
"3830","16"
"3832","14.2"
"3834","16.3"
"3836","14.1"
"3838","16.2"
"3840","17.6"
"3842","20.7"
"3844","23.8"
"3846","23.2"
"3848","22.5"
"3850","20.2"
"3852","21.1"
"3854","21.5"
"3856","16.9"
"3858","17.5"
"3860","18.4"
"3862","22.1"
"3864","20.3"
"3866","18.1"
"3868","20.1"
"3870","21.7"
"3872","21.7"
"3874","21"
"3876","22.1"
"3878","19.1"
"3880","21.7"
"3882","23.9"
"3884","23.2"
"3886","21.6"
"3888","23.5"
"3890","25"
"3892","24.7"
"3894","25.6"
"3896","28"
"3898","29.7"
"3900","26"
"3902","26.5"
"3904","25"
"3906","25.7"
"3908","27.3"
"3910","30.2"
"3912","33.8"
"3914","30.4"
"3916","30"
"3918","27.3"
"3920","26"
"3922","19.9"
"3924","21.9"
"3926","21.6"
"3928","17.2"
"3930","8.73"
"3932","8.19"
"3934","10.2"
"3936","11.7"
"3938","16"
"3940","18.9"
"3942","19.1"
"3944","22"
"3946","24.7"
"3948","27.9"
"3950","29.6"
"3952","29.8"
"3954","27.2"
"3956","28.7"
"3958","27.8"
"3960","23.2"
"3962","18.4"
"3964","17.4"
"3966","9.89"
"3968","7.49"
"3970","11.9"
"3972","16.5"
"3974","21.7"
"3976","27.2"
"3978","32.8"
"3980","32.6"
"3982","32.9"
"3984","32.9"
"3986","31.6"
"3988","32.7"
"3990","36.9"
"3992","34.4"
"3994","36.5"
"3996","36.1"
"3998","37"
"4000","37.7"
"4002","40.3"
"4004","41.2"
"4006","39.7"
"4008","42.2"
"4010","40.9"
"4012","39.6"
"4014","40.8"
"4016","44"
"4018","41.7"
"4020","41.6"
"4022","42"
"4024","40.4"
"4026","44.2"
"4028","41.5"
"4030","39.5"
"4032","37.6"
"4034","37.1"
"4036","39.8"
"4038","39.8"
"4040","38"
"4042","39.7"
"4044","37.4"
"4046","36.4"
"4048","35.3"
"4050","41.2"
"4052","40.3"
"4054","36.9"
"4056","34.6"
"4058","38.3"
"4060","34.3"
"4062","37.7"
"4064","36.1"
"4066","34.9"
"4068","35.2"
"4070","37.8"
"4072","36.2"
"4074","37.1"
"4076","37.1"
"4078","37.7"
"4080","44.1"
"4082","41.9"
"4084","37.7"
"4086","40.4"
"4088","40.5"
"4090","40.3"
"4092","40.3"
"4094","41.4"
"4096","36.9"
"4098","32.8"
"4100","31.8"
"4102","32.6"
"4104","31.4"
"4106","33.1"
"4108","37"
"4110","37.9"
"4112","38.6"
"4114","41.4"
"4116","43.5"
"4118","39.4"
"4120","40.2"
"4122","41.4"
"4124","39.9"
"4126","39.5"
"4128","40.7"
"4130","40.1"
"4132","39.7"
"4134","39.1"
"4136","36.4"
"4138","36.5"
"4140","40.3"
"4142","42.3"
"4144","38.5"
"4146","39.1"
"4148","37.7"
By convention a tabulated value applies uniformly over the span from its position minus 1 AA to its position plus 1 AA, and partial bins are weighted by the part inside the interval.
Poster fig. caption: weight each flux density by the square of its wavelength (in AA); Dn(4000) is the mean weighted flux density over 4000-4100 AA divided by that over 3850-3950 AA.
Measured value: 1.89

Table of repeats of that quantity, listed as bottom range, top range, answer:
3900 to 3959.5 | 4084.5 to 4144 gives 1.81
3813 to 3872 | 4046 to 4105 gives 2.23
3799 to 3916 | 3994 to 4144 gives 1.97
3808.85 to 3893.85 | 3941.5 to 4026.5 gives 1.67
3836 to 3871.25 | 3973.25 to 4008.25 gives 1.87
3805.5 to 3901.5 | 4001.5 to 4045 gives 2.11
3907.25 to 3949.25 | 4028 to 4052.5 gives 1.89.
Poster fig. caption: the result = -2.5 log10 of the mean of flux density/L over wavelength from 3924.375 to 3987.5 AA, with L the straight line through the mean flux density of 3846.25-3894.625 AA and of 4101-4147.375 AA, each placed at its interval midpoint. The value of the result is 0.259 mag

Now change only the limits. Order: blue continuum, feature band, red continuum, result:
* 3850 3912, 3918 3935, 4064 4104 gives 0.45 mag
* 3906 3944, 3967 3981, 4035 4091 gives 0.26 mag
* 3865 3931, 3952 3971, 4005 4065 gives 0.49 mag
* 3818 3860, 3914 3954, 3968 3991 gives 0.16 mag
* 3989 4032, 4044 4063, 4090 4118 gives 0.04 mag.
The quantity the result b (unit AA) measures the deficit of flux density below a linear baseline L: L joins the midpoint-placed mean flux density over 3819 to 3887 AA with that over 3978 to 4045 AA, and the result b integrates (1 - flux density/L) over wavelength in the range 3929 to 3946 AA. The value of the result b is 8.4 AA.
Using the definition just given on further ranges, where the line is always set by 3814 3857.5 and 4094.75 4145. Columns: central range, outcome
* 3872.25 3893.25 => -1.0 AA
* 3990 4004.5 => -3.9 AA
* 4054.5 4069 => -0.8 AA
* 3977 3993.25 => -2.7 AA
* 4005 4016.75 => -4.1 AA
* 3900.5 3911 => -1.7 AA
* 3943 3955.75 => -0.4 AA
